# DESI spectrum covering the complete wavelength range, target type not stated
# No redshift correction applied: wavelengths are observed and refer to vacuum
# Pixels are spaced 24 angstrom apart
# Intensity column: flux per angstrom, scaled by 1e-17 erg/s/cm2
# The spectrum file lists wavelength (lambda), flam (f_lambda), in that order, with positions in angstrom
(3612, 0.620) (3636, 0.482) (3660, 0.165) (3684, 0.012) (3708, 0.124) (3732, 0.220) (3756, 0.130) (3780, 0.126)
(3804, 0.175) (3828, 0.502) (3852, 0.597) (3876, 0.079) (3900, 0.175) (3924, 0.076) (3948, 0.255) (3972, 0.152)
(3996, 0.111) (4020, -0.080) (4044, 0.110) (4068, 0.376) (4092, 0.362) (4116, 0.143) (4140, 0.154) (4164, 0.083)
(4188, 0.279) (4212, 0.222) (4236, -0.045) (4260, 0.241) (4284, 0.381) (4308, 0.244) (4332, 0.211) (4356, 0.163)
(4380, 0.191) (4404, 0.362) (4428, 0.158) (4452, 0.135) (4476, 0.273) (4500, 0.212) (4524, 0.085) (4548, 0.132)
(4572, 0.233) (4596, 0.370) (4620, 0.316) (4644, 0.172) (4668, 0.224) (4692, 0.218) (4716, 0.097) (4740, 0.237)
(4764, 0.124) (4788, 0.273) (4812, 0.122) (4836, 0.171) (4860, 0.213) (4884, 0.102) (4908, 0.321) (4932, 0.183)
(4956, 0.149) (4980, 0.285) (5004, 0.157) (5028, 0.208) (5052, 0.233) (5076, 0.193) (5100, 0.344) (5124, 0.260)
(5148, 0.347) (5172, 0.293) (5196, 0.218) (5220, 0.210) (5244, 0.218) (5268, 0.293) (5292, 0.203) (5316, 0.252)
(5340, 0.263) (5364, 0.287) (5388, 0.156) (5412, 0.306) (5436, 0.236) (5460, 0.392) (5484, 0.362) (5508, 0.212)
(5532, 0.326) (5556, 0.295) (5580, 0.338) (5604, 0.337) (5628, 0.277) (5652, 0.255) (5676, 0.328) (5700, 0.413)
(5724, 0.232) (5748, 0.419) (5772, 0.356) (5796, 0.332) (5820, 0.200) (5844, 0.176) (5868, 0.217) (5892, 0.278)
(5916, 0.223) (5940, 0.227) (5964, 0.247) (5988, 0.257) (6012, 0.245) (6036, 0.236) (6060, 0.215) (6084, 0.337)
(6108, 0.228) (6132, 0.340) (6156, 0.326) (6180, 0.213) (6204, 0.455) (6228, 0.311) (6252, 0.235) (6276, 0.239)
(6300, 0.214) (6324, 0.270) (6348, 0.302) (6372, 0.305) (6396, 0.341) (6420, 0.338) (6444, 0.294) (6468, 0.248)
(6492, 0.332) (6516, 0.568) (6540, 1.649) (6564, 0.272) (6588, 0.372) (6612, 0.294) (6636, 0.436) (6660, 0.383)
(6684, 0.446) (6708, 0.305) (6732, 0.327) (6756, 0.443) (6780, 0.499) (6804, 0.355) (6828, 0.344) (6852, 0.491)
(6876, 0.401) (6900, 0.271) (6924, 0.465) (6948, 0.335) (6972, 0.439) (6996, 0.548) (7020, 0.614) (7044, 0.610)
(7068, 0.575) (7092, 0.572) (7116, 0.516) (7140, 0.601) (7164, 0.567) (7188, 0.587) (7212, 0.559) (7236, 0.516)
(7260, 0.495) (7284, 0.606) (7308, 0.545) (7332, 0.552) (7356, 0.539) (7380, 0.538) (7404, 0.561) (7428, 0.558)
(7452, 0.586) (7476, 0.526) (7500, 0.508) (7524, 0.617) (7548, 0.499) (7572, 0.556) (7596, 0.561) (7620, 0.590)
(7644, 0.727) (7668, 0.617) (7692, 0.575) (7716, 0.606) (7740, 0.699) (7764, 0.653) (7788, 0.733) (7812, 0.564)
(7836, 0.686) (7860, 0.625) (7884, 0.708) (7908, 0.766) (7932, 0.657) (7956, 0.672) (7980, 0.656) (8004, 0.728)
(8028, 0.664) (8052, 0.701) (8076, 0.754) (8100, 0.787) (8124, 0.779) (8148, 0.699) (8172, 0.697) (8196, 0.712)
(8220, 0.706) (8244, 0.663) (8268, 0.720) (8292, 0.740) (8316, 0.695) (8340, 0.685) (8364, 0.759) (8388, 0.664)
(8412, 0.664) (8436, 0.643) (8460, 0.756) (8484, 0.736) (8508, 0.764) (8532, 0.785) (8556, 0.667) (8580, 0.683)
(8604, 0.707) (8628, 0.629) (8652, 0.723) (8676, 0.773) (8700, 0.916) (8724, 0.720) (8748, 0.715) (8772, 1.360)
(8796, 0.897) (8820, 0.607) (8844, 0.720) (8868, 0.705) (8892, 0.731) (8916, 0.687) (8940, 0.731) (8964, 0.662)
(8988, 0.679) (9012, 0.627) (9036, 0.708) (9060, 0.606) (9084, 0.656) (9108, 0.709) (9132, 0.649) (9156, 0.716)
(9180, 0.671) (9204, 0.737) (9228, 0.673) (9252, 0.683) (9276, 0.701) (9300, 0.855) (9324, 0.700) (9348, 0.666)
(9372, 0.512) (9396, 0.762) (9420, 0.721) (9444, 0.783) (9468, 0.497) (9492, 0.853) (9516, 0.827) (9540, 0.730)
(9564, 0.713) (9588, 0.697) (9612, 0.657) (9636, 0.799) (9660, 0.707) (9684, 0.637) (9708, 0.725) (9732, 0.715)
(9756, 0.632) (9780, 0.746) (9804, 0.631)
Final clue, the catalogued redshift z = 0.75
